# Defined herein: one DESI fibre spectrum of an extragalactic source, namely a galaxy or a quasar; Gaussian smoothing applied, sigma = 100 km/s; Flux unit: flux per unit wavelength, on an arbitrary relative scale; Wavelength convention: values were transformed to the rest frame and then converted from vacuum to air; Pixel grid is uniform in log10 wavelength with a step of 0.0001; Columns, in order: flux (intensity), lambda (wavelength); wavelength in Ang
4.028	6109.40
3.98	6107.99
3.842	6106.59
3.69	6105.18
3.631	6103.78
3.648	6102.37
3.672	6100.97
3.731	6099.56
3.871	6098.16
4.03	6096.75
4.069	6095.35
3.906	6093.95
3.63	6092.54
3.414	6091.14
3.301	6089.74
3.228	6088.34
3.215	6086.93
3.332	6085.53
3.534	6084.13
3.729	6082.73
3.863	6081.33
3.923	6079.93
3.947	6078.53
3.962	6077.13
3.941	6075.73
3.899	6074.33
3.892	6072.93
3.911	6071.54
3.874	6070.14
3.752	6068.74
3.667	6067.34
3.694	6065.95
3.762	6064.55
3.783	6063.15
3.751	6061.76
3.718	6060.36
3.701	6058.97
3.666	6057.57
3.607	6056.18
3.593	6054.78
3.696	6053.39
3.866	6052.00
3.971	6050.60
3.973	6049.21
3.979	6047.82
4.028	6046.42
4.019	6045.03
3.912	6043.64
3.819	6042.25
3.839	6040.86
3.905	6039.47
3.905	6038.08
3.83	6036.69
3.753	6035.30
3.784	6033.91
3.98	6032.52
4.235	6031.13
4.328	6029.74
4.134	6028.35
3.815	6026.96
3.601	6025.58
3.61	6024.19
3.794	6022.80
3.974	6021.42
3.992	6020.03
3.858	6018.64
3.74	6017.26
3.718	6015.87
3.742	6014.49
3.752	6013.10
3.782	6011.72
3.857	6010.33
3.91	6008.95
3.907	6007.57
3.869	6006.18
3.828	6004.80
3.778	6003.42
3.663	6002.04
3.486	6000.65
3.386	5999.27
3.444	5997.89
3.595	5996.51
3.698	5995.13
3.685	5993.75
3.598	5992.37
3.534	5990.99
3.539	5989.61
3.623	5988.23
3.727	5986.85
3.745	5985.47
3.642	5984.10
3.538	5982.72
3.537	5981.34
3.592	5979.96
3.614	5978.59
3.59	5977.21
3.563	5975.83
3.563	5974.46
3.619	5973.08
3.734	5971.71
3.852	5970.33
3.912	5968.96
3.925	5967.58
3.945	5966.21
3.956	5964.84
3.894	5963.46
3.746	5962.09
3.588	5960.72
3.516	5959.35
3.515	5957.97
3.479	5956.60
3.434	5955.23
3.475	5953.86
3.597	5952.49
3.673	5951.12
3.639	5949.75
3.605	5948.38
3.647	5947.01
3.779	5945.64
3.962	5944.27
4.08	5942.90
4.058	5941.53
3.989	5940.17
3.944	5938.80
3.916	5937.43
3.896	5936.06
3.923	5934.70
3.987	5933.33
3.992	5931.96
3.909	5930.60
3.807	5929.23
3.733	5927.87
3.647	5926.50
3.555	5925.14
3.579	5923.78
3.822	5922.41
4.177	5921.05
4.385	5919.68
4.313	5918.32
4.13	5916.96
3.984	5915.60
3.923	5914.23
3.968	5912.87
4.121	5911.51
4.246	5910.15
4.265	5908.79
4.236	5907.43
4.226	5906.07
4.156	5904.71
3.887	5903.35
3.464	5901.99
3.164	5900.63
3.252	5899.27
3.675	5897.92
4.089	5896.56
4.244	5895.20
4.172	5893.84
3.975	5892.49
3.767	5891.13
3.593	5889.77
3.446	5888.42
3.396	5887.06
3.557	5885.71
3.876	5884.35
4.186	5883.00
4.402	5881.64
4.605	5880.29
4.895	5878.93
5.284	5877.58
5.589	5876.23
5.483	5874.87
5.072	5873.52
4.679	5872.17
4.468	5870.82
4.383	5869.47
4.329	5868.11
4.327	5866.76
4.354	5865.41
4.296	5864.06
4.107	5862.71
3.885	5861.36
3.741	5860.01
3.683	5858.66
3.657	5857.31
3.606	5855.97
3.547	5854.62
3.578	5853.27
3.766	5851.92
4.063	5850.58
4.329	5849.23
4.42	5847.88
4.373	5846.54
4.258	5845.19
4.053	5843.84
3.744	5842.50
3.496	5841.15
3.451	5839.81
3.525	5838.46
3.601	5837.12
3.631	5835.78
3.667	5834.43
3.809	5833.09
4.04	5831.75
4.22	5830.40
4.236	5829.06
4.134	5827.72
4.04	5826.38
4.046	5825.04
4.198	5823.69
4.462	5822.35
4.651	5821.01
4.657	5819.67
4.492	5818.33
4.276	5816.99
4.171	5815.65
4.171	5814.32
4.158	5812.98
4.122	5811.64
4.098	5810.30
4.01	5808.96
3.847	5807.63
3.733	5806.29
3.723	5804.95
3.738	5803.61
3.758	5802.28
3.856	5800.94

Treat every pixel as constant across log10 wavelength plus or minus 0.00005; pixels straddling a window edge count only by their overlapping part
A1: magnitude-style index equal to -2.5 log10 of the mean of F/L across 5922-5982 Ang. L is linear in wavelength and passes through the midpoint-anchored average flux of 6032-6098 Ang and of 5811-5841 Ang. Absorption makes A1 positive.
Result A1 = 0.05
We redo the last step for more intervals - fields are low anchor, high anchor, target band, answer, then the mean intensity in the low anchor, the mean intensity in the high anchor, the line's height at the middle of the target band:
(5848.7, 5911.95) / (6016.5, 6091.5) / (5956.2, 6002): 0.081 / 4.11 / 3.8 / 3.93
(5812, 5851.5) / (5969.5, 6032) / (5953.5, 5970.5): 0.028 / 4.08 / 3.73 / 3.81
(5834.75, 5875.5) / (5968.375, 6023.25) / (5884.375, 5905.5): 0.064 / 4.06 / 3.7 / 3.96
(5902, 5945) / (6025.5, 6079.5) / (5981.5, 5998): 0.088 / 3.99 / 3.86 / 3.92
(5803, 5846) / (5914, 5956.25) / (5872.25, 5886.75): -0.184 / 4.01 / 3.85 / 3.93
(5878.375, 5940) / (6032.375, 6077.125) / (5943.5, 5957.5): 0.080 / 3.94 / 3.83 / 3.91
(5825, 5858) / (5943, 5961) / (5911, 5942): -0.074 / 3.89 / 3.62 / 3.68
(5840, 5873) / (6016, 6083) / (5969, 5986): 0.081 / 4.04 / 3.85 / 3.92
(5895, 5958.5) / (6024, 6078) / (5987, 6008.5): 0.061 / 3.86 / 3.85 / 3.86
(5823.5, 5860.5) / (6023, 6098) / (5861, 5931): -0.069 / 3.89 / 3.8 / 3.86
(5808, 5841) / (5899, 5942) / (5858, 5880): -0.136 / 4.07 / 3.93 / 4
